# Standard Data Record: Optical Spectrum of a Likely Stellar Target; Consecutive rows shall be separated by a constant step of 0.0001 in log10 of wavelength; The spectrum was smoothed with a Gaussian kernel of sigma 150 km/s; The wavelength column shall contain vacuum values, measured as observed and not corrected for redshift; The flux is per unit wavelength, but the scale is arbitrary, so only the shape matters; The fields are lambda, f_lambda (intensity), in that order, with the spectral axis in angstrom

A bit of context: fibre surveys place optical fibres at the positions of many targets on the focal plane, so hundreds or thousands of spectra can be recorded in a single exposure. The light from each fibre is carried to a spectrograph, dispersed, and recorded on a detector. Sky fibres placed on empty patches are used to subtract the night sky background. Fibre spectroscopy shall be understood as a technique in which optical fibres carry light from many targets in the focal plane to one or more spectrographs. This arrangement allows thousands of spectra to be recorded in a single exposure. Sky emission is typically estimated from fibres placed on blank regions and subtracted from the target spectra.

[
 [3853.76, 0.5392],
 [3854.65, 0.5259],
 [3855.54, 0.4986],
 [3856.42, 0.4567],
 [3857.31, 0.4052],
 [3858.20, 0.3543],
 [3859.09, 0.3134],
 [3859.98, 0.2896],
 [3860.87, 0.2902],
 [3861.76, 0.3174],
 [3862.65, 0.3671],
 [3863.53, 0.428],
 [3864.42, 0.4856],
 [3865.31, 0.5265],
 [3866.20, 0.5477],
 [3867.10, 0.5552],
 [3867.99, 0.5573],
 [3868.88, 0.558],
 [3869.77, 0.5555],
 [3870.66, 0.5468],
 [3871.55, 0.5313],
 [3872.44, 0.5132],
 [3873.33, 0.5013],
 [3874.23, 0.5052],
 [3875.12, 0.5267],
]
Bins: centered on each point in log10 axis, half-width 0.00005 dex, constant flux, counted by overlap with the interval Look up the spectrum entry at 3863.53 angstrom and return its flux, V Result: 0.428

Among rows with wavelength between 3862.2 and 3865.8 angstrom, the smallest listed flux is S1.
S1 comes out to 0.3671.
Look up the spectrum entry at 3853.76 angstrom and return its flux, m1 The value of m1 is 0.5392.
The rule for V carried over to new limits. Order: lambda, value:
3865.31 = 0.5265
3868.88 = 0.558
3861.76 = 0.3174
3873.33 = 0.5013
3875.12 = 0.5267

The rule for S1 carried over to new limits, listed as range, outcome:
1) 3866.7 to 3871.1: 0.5468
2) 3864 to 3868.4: 0.4856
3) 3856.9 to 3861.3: 0.2896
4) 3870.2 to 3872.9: 0.5132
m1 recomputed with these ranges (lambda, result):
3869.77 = 0.5555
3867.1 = 0.5552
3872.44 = 0.5132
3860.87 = 0.2902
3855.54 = 0.4986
